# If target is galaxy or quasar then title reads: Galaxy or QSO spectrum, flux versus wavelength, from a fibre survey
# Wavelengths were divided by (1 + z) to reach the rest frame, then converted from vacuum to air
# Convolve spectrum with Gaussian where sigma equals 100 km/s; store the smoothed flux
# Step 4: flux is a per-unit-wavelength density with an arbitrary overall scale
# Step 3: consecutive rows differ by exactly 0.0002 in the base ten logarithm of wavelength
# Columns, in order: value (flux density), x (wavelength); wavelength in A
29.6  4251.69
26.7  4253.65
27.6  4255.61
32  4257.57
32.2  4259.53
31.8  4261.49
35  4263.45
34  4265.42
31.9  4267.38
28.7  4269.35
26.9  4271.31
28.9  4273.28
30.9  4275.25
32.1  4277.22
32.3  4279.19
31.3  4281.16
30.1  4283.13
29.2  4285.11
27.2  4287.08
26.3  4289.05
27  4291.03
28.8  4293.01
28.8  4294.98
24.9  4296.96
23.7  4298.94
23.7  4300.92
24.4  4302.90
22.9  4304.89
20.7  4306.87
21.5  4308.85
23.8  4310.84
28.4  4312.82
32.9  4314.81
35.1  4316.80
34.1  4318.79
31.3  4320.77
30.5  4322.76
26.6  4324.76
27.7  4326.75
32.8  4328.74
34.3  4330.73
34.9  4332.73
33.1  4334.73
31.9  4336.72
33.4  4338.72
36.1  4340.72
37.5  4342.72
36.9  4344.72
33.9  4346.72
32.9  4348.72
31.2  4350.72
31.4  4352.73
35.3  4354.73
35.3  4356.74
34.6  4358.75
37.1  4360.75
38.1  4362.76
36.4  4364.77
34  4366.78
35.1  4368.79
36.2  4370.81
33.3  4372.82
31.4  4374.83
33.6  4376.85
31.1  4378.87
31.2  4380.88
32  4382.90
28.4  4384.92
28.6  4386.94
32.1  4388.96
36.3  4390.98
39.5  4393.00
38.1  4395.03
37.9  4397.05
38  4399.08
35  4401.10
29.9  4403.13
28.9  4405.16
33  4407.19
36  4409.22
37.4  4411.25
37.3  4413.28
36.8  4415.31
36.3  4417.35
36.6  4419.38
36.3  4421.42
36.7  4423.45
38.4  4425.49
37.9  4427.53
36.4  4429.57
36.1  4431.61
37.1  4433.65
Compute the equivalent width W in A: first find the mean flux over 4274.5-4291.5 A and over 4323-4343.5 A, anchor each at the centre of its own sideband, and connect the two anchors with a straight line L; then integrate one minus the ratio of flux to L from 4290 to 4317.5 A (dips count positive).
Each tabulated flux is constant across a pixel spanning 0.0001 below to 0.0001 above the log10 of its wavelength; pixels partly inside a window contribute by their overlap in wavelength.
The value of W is 4.3 A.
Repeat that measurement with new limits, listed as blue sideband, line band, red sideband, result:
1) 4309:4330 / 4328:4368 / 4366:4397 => -3.72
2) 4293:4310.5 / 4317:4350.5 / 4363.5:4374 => -4.24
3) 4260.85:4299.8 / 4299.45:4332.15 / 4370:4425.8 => 2.99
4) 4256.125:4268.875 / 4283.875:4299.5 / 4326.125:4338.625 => 2.60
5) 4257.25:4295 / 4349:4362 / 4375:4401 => -0.53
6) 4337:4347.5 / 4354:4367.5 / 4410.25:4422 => -0.07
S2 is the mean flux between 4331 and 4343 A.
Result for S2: 34.3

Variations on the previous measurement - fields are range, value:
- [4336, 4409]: 34.1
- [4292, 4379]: 31.4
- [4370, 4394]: 32.8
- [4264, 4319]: 28.2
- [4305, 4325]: 28.3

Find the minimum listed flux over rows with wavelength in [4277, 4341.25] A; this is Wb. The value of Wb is 20.7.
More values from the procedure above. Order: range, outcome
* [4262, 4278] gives 26.9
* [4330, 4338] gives 31.9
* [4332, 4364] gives 31.2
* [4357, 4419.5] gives 28.4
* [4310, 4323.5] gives 23.8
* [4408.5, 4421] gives 36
